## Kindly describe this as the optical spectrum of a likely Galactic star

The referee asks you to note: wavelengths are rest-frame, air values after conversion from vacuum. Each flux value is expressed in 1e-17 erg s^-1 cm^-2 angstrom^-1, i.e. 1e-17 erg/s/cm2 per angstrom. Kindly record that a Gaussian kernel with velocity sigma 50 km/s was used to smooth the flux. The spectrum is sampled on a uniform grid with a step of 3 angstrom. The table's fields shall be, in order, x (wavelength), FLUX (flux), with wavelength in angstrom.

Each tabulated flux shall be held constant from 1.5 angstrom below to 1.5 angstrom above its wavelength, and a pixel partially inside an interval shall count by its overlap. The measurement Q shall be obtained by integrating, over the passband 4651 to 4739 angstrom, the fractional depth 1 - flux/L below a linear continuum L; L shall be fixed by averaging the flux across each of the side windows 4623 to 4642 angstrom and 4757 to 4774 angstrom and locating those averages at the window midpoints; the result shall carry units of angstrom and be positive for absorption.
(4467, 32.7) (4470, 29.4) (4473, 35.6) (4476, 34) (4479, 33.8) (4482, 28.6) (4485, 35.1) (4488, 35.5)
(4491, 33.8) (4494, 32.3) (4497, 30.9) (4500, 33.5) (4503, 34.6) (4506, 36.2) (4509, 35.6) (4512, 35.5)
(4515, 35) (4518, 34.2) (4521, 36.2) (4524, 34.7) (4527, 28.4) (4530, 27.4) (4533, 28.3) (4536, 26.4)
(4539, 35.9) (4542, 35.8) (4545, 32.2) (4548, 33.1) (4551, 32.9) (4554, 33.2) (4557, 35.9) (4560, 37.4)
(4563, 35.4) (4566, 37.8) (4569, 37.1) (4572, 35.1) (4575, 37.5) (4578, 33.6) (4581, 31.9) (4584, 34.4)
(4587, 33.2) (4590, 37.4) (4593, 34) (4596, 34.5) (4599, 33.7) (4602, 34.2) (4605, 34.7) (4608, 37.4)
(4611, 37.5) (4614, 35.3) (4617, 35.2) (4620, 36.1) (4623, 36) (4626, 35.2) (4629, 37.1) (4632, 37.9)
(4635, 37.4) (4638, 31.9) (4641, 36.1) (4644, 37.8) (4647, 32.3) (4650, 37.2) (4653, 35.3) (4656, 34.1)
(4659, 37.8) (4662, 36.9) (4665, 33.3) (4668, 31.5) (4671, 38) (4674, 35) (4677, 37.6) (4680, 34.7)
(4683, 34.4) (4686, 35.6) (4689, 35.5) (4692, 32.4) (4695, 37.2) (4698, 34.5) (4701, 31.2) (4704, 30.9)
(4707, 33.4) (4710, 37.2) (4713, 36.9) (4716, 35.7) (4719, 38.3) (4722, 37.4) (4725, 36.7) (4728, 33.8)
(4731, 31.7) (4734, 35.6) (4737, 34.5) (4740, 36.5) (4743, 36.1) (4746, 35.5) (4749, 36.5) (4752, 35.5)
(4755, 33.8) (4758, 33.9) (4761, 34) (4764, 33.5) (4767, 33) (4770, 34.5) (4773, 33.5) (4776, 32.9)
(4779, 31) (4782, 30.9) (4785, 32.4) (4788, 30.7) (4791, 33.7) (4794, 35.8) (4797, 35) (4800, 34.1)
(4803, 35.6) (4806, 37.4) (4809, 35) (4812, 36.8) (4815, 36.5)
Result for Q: -0.5 angstrom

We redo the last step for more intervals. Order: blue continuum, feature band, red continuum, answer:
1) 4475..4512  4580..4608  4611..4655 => 0.6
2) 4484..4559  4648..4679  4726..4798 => -1.8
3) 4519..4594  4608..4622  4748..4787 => -1.0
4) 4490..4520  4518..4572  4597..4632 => 2.0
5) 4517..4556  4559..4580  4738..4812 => -2.3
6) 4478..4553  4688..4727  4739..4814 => -1.4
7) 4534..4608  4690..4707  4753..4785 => 0.1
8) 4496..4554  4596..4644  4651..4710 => -2.3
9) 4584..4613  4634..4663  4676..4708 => -0.8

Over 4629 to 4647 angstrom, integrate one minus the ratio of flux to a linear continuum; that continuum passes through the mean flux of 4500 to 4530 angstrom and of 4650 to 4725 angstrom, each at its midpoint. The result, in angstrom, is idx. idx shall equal -0.5 angstrom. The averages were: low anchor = 34.1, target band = 36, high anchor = 35.3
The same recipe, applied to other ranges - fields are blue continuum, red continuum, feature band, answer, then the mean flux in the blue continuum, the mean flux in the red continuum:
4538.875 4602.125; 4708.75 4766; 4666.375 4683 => 0.0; 34.8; 35.4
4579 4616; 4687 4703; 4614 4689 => -2.5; 34.8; 34.1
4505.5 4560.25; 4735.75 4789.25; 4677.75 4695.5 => -0.7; 33.2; 33.8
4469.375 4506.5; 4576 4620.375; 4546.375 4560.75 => 0.0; 33.3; 34.9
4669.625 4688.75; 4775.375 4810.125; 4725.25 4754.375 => -0.3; 35.8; 33.7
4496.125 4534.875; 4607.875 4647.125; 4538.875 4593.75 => -0.8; 33.1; 36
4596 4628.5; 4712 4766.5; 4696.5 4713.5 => 0.7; 35.5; 35.3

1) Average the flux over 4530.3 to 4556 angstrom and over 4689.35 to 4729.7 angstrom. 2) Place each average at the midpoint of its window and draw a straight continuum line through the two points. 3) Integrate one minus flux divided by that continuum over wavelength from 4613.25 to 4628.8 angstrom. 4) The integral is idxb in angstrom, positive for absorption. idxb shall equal -1.0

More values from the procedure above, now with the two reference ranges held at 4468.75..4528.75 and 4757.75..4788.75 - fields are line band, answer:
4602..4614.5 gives -1.04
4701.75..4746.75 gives -3.23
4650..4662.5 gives -1.12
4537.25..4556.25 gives -0.20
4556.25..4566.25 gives -0.93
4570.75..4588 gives -0.48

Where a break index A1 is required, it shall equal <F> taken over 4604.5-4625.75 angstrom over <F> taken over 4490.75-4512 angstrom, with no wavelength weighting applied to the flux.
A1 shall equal 1.06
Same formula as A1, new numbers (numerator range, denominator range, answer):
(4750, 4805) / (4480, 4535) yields 1.02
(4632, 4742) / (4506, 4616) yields 1.03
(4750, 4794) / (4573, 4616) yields 0.95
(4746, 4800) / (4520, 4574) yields 1.00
